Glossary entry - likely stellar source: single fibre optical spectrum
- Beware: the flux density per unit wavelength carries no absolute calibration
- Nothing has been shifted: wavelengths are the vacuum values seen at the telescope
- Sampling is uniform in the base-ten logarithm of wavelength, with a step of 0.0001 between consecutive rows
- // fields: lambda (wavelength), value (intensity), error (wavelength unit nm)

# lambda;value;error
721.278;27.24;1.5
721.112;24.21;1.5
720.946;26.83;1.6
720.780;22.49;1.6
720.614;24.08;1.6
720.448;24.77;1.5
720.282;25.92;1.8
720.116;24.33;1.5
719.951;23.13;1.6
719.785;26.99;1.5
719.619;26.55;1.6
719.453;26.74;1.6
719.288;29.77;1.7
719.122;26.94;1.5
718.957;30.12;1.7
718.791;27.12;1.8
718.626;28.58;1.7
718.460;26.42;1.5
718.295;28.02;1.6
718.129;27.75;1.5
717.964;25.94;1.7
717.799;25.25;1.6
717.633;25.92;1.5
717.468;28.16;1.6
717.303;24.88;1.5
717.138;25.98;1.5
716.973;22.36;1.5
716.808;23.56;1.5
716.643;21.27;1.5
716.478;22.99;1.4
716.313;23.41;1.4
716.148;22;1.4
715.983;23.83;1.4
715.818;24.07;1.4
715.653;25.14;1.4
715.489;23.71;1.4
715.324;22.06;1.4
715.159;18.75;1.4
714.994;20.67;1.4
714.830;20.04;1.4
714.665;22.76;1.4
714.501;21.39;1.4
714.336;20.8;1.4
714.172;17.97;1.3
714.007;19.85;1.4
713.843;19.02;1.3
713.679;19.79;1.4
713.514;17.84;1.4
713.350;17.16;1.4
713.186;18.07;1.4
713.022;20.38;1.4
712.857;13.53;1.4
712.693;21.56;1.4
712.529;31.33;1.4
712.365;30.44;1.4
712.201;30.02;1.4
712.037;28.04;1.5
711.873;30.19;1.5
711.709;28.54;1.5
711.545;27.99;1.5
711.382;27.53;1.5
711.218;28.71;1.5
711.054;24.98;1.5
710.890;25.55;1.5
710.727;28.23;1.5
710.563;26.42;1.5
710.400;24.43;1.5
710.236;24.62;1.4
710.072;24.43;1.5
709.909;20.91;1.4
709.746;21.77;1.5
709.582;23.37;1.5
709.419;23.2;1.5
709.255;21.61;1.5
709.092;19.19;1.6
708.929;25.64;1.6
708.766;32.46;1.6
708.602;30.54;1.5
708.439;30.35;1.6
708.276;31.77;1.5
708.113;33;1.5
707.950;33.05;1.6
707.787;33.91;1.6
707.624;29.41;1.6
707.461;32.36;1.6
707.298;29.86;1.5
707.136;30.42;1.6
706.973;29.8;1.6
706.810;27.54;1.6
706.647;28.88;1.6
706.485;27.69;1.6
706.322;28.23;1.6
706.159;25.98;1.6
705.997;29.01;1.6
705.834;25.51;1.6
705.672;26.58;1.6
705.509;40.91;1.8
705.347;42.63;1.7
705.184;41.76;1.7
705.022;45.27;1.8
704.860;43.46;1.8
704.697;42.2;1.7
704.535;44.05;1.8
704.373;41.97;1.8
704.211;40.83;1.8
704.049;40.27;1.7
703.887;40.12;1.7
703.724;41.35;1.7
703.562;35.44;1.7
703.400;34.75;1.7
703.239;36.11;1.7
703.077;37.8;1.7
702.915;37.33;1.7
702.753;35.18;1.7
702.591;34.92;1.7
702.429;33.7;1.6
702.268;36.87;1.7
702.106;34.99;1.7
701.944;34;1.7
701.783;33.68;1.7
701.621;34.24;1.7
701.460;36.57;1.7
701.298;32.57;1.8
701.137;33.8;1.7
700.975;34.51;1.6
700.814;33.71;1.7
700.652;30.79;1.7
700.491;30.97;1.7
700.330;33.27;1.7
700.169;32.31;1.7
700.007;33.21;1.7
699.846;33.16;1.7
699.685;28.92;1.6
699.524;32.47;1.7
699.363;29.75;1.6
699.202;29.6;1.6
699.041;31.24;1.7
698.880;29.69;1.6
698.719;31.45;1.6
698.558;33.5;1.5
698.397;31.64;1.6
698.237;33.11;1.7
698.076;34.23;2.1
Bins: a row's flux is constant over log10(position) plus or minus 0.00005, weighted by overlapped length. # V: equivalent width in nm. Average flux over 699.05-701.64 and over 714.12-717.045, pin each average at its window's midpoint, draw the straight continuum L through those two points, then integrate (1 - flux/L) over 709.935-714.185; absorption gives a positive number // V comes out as 0.07 nm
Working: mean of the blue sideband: 32.4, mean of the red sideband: 22.1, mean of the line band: 24.2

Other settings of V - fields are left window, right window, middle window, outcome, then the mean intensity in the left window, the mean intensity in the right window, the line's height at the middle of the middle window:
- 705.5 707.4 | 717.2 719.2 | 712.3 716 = 0.86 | 28.8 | 27.1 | 27.7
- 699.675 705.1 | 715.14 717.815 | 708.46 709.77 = 0.23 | 36.3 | 23.8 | 30.4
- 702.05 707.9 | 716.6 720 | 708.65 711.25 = 0.58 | 35.2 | 26.3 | 31.9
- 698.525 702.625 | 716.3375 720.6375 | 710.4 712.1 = 0.07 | 32.8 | 25.9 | 28.7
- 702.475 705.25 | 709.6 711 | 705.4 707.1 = 0.23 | 39.5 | 24.5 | 33.9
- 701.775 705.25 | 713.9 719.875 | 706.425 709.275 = 0.38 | 38.6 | 24.4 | 34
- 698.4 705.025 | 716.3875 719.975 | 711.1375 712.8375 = 0.10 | 35.2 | 26.2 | 29.6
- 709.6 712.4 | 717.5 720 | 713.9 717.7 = 0.60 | 26.5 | 27.1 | 26.9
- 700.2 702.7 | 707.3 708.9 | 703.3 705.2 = -0.46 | 33.9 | 31.6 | 32.9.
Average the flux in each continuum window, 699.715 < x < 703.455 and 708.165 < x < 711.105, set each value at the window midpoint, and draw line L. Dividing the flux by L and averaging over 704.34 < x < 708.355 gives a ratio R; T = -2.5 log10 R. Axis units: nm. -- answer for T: -0.16 mag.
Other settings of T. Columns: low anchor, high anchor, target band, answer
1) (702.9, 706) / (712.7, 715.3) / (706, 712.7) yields 0.020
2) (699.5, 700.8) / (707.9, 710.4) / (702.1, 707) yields -0.225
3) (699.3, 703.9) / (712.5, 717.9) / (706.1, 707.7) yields 0.014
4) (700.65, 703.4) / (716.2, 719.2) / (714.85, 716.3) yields 0.200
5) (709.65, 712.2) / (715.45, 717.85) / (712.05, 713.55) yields 0.133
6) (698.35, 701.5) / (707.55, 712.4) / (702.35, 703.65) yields -0.166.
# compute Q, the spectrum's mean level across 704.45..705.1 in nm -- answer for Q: 43.7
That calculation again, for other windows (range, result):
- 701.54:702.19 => 34.2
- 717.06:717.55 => 26.4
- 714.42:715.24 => 20.7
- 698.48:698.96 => 31.5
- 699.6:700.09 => 31.7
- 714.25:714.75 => 21.6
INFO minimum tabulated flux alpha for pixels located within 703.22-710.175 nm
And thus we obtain 19.19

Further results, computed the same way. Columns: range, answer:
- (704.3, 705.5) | 41.76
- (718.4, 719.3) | 26.42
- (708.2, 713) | 13.53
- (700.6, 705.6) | 30.79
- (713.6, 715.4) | 17.97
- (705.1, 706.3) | 25.51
